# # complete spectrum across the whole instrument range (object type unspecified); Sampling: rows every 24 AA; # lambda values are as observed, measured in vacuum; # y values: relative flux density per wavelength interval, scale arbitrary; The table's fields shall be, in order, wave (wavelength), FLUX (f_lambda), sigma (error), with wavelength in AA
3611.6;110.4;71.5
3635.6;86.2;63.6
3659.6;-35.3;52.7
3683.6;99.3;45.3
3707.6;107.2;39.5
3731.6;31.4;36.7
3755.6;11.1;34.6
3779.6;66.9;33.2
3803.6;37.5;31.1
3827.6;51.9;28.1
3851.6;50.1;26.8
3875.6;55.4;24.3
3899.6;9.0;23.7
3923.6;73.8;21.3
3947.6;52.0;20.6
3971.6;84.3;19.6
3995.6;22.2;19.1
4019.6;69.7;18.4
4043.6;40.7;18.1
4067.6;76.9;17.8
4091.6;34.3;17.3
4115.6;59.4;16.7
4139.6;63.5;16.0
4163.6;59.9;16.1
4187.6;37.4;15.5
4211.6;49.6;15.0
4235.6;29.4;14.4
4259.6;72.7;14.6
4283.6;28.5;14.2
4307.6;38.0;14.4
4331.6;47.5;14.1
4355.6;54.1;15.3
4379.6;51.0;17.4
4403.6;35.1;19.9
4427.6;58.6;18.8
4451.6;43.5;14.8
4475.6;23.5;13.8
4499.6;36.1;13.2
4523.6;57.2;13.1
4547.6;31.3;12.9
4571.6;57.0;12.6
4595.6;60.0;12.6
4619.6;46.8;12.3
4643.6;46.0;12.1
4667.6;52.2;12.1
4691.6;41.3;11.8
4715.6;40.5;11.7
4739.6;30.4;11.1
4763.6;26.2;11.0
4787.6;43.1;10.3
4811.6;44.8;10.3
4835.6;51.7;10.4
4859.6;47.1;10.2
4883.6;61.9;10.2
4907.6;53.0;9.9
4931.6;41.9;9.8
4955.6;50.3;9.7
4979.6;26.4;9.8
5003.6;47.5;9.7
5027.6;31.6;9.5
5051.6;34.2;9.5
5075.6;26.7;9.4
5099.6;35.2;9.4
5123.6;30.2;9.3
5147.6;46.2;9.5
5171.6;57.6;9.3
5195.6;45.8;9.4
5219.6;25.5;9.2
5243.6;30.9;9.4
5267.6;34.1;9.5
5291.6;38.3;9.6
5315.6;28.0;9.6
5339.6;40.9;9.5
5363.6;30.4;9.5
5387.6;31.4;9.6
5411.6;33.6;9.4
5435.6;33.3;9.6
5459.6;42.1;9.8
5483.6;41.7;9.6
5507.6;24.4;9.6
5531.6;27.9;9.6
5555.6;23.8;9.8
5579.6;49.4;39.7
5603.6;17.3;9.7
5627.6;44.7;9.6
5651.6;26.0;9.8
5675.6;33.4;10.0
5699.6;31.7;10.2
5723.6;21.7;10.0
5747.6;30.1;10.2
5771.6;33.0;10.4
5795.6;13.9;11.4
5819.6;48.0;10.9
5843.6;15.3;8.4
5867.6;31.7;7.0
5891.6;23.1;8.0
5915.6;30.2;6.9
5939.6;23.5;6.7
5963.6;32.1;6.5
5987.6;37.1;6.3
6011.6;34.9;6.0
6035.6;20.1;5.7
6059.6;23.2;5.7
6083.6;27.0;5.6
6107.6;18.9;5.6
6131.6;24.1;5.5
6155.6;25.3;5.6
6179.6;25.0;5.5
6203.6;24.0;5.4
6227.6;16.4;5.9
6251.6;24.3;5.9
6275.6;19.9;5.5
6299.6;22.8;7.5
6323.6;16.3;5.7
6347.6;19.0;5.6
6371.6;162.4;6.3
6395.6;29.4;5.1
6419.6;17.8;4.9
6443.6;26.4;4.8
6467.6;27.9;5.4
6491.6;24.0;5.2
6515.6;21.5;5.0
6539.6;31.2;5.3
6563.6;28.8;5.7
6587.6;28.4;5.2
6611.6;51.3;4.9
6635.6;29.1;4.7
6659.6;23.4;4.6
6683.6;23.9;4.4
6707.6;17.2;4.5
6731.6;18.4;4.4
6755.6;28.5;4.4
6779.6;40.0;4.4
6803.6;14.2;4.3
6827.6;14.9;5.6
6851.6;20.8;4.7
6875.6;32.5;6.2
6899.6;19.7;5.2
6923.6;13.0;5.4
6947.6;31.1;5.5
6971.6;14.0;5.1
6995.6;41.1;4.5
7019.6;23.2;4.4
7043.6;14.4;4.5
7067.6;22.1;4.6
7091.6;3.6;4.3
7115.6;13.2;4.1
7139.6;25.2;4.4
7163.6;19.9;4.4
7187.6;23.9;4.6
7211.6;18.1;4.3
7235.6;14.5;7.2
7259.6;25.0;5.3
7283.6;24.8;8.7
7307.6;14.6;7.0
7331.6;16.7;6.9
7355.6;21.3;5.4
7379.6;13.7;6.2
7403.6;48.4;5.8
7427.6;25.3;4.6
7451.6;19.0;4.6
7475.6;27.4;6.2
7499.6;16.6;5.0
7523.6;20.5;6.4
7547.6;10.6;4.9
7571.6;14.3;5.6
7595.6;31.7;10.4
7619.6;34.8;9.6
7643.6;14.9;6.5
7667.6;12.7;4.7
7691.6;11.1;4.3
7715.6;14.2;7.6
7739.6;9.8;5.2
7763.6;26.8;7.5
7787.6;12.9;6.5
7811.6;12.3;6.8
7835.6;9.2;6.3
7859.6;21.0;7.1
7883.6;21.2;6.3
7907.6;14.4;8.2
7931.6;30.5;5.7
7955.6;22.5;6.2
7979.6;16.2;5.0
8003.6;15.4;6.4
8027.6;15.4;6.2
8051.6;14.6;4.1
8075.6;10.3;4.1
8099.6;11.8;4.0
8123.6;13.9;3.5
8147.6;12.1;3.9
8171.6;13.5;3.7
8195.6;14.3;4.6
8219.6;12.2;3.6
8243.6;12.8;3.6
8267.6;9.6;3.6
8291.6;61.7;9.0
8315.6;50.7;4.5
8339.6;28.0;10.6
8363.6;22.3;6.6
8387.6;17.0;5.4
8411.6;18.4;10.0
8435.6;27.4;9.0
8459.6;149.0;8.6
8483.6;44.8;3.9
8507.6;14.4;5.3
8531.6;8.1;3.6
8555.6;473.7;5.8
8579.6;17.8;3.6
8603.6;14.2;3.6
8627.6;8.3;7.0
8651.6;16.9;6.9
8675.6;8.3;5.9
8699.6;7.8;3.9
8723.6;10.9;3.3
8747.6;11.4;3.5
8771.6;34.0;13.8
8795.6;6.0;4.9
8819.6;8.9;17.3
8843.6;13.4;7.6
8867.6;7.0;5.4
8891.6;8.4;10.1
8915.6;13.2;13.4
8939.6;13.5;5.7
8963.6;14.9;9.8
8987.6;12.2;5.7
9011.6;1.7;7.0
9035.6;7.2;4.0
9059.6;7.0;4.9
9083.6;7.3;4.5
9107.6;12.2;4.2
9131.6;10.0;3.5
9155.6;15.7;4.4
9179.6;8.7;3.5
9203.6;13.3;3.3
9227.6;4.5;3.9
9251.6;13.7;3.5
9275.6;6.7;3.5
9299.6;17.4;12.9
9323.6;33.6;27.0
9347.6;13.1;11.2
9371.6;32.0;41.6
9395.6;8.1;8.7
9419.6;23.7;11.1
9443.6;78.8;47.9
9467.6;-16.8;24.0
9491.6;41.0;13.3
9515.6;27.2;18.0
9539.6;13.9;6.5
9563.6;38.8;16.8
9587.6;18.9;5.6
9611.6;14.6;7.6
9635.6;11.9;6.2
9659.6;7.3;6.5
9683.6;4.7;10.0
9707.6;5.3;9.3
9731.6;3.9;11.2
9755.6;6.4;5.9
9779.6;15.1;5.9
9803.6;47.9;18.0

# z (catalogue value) 0.708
